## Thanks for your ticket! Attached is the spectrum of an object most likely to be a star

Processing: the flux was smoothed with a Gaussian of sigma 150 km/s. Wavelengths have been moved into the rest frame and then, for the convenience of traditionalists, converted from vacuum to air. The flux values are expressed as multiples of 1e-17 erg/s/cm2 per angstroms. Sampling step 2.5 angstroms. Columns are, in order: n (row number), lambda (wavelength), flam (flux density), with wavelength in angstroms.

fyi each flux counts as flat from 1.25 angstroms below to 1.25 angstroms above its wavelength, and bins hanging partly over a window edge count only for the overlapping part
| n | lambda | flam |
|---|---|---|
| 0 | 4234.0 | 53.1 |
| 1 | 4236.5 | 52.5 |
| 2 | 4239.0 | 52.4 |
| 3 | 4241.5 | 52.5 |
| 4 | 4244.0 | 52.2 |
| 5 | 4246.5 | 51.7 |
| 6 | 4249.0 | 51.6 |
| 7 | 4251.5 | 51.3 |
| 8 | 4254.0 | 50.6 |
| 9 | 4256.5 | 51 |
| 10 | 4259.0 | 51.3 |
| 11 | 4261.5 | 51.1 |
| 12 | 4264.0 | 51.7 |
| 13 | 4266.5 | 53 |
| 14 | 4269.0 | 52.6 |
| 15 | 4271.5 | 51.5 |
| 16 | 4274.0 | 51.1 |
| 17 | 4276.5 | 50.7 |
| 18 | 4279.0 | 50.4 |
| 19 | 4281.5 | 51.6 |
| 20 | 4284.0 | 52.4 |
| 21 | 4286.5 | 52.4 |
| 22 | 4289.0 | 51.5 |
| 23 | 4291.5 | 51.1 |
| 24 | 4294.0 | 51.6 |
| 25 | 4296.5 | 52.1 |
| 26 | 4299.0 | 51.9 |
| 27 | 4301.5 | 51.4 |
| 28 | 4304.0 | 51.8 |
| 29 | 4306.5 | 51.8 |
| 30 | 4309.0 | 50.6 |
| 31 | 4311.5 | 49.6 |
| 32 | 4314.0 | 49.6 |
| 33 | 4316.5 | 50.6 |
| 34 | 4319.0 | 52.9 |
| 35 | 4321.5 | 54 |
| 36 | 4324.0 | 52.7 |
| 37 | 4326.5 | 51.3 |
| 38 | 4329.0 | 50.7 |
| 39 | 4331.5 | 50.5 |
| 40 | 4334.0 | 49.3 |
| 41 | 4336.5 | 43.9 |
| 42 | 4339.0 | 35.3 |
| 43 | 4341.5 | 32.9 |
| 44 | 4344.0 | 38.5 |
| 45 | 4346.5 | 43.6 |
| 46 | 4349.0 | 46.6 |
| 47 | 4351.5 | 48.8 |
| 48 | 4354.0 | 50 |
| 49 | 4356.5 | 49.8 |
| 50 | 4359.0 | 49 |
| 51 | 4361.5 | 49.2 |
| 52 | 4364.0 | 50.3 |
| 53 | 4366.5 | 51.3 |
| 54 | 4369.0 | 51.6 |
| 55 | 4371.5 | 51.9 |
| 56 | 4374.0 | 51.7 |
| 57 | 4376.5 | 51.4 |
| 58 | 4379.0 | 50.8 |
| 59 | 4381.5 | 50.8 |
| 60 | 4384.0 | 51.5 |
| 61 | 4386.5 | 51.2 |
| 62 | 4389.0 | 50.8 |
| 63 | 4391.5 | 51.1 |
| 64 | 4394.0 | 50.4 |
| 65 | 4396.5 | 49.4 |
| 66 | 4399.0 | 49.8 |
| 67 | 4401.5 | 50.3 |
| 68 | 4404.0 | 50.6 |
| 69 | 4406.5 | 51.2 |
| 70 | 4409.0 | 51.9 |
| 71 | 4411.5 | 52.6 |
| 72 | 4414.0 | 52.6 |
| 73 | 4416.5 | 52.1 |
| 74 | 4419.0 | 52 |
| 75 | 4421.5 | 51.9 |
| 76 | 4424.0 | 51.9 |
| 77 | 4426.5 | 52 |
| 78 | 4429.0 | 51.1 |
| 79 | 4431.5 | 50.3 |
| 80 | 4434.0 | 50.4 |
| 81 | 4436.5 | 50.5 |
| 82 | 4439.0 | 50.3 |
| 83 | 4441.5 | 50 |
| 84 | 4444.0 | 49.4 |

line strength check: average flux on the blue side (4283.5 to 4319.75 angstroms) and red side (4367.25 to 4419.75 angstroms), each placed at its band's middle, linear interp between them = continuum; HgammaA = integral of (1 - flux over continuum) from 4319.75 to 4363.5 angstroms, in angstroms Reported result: 3.7 angstroms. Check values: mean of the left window 51.4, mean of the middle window 47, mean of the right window 51.2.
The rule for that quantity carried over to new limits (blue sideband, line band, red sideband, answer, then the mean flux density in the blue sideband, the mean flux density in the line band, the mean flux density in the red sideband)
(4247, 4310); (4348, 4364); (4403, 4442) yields 0.75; 51.5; 49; 51.4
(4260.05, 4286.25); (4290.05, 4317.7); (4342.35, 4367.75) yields -0.57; 51.6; 51.1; 47.5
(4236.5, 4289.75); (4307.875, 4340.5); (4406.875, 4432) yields 1.62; 51.7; 49.2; 51.9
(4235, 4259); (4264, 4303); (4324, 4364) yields -1.57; 51.7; 51.7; 46.3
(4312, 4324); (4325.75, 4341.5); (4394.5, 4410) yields 1.81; 51.7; 45.6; 50.5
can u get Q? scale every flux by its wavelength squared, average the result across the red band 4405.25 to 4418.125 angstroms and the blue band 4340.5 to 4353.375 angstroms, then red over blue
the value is 1.3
